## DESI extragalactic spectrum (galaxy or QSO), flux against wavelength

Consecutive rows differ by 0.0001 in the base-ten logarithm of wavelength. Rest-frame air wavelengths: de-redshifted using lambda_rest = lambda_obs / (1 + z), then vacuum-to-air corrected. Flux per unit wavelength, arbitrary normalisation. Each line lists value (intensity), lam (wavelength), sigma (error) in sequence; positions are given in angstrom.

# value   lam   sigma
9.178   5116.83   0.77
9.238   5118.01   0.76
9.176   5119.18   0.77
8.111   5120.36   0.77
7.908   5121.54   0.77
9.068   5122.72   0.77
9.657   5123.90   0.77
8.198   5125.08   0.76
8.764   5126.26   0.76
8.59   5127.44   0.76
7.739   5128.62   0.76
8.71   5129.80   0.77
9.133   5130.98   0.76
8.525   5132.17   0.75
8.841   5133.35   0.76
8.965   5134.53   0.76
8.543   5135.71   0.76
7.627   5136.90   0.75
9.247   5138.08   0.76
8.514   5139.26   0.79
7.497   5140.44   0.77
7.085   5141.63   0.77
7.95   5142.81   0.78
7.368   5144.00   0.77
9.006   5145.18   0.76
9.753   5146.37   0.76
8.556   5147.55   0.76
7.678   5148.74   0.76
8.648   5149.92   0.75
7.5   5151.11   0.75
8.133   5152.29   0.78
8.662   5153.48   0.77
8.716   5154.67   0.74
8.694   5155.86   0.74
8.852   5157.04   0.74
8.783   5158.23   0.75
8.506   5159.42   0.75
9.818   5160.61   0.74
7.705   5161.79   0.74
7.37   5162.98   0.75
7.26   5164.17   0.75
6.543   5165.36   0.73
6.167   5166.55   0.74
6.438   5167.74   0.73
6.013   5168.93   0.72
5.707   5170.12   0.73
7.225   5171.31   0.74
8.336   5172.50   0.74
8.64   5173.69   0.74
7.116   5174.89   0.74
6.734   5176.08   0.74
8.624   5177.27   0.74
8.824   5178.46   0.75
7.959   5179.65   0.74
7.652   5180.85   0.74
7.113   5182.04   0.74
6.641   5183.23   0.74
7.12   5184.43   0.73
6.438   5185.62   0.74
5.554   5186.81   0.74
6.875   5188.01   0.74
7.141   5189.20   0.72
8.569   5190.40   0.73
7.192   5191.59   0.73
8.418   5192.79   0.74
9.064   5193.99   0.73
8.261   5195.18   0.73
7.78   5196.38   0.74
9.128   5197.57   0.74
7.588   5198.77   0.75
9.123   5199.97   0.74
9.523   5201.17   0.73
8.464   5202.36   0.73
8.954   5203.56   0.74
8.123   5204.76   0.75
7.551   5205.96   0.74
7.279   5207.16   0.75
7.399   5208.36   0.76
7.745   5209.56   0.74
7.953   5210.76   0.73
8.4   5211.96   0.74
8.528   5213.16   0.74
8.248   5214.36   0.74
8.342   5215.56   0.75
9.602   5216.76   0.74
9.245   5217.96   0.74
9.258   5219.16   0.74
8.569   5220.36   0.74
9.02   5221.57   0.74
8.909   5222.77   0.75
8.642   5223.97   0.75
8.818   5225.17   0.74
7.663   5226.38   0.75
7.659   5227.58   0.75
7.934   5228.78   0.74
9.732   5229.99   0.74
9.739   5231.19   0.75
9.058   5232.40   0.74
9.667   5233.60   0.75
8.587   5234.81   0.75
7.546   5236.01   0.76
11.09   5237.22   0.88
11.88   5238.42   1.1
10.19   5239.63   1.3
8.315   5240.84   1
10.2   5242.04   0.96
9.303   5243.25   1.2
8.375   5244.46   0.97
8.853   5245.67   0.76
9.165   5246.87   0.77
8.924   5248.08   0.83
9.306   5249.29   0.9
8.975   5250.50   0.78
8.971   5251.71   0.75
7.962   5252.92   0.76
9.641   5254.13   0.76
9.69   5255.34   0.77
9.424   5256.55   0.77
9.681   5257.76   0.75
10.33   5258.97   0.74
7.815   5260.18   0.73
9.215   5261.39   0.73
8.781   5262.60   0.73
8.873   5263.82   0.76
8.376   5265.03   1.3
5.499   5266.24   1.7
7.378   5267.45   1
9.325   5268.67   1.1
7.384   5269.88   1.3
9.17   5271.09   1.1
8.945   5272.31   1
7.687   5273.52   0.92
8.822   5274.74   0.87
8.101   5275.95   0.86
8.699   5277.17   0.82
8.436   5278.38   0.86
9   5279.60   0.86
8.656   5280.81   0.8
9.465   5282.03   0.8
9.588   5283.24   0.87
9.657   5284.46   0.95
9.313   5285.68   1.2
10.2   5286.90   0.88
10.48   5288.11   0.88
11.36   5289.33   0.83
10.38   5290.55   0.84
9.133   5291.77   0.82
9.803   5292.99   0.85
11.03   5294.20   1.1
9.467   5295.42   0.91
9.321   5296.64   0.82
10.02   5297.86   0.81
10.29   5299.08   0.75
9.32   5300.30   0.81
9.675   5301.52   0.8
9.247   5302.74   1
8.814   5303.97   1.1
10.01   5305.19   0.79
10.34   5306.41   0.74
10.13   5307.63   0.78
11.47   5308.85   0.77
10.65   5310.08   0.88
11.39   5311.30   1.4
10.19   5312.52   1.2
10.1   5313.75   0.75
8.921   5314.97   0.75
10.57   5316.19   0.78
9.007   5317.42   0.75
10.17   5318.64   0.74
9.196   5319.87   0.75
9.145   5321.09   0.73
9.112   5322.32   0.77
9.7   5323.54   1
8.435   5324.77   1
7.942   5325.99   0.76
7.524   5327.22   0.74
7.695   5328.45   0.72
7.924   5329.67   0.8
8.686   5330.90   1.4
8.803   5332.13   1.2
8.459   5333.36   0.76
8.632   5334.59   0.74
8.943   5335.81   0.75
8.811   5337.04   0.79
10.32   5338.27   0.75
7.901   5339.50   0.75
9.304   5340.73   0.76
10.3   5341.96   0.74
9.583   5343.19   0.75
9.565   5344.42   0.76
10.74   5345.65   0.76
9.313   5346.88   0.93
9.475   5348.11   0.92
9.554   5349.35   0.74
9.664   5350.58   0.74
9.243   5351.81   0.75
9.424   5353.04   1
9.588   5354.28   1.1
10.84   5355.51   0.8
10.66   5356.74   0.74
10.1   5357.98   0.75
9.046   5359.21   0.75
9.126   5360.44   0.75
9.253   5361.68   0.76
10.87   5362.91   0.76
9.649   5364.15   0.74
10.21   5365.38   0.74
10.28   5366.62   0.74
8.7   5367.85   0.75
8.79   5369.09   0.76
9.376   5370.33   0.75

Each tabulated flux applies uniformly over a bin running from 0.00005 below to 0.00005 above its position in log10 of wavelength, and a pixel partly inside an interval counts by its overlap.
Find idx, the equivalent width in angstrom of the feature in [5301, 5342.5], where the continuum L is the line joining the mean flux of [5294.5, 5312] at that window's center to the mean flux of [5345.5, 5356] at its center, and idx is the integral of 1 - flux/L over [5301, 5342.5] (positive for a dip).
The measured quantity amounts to 2.4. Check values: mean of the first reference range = 10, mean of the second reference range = 9.7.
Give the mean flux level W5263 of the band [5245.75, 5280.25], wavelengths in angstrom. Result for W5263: 8.7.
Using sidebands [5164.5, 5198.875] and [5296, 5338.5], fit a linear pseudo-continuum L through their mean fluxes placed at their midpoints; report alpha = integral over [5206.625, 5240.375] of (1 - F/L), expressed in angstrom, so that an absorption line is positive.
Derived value -3.31 angstrom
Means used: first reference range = 7.41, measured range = 8.81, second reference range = 9.39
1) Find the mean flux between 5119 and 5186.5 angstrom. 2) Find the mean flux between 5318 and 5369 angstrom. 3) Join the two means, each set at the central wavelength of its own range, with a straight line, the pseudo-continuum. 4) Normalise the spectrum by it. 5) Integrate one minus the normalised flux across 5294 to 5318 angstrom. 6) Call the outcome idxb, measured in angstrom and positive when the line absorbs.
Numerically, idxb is -2.5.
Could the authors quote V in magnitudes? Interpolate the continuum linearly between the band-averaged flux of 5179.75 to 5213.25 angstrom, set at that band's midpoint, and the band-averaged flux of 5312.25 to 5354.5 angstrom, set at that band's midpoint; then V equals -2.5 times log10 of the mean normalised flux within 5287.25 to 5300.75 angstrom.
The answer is -0.147 mag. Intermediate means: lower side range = 7.83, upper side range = 9.19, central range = 10.1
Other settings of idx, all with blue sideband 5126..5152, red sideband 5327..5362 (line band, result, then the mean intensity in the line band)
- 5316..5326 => -0.11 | 9.28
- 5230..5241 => -1.04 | 9.62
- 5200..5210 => 0.54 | 8.19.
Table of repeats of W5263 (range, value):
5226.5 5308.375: 9.21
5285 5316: 10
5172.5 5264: 8.53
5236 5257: 9.37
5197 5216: 8.27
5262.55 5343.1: 9.24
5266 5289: 8.81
